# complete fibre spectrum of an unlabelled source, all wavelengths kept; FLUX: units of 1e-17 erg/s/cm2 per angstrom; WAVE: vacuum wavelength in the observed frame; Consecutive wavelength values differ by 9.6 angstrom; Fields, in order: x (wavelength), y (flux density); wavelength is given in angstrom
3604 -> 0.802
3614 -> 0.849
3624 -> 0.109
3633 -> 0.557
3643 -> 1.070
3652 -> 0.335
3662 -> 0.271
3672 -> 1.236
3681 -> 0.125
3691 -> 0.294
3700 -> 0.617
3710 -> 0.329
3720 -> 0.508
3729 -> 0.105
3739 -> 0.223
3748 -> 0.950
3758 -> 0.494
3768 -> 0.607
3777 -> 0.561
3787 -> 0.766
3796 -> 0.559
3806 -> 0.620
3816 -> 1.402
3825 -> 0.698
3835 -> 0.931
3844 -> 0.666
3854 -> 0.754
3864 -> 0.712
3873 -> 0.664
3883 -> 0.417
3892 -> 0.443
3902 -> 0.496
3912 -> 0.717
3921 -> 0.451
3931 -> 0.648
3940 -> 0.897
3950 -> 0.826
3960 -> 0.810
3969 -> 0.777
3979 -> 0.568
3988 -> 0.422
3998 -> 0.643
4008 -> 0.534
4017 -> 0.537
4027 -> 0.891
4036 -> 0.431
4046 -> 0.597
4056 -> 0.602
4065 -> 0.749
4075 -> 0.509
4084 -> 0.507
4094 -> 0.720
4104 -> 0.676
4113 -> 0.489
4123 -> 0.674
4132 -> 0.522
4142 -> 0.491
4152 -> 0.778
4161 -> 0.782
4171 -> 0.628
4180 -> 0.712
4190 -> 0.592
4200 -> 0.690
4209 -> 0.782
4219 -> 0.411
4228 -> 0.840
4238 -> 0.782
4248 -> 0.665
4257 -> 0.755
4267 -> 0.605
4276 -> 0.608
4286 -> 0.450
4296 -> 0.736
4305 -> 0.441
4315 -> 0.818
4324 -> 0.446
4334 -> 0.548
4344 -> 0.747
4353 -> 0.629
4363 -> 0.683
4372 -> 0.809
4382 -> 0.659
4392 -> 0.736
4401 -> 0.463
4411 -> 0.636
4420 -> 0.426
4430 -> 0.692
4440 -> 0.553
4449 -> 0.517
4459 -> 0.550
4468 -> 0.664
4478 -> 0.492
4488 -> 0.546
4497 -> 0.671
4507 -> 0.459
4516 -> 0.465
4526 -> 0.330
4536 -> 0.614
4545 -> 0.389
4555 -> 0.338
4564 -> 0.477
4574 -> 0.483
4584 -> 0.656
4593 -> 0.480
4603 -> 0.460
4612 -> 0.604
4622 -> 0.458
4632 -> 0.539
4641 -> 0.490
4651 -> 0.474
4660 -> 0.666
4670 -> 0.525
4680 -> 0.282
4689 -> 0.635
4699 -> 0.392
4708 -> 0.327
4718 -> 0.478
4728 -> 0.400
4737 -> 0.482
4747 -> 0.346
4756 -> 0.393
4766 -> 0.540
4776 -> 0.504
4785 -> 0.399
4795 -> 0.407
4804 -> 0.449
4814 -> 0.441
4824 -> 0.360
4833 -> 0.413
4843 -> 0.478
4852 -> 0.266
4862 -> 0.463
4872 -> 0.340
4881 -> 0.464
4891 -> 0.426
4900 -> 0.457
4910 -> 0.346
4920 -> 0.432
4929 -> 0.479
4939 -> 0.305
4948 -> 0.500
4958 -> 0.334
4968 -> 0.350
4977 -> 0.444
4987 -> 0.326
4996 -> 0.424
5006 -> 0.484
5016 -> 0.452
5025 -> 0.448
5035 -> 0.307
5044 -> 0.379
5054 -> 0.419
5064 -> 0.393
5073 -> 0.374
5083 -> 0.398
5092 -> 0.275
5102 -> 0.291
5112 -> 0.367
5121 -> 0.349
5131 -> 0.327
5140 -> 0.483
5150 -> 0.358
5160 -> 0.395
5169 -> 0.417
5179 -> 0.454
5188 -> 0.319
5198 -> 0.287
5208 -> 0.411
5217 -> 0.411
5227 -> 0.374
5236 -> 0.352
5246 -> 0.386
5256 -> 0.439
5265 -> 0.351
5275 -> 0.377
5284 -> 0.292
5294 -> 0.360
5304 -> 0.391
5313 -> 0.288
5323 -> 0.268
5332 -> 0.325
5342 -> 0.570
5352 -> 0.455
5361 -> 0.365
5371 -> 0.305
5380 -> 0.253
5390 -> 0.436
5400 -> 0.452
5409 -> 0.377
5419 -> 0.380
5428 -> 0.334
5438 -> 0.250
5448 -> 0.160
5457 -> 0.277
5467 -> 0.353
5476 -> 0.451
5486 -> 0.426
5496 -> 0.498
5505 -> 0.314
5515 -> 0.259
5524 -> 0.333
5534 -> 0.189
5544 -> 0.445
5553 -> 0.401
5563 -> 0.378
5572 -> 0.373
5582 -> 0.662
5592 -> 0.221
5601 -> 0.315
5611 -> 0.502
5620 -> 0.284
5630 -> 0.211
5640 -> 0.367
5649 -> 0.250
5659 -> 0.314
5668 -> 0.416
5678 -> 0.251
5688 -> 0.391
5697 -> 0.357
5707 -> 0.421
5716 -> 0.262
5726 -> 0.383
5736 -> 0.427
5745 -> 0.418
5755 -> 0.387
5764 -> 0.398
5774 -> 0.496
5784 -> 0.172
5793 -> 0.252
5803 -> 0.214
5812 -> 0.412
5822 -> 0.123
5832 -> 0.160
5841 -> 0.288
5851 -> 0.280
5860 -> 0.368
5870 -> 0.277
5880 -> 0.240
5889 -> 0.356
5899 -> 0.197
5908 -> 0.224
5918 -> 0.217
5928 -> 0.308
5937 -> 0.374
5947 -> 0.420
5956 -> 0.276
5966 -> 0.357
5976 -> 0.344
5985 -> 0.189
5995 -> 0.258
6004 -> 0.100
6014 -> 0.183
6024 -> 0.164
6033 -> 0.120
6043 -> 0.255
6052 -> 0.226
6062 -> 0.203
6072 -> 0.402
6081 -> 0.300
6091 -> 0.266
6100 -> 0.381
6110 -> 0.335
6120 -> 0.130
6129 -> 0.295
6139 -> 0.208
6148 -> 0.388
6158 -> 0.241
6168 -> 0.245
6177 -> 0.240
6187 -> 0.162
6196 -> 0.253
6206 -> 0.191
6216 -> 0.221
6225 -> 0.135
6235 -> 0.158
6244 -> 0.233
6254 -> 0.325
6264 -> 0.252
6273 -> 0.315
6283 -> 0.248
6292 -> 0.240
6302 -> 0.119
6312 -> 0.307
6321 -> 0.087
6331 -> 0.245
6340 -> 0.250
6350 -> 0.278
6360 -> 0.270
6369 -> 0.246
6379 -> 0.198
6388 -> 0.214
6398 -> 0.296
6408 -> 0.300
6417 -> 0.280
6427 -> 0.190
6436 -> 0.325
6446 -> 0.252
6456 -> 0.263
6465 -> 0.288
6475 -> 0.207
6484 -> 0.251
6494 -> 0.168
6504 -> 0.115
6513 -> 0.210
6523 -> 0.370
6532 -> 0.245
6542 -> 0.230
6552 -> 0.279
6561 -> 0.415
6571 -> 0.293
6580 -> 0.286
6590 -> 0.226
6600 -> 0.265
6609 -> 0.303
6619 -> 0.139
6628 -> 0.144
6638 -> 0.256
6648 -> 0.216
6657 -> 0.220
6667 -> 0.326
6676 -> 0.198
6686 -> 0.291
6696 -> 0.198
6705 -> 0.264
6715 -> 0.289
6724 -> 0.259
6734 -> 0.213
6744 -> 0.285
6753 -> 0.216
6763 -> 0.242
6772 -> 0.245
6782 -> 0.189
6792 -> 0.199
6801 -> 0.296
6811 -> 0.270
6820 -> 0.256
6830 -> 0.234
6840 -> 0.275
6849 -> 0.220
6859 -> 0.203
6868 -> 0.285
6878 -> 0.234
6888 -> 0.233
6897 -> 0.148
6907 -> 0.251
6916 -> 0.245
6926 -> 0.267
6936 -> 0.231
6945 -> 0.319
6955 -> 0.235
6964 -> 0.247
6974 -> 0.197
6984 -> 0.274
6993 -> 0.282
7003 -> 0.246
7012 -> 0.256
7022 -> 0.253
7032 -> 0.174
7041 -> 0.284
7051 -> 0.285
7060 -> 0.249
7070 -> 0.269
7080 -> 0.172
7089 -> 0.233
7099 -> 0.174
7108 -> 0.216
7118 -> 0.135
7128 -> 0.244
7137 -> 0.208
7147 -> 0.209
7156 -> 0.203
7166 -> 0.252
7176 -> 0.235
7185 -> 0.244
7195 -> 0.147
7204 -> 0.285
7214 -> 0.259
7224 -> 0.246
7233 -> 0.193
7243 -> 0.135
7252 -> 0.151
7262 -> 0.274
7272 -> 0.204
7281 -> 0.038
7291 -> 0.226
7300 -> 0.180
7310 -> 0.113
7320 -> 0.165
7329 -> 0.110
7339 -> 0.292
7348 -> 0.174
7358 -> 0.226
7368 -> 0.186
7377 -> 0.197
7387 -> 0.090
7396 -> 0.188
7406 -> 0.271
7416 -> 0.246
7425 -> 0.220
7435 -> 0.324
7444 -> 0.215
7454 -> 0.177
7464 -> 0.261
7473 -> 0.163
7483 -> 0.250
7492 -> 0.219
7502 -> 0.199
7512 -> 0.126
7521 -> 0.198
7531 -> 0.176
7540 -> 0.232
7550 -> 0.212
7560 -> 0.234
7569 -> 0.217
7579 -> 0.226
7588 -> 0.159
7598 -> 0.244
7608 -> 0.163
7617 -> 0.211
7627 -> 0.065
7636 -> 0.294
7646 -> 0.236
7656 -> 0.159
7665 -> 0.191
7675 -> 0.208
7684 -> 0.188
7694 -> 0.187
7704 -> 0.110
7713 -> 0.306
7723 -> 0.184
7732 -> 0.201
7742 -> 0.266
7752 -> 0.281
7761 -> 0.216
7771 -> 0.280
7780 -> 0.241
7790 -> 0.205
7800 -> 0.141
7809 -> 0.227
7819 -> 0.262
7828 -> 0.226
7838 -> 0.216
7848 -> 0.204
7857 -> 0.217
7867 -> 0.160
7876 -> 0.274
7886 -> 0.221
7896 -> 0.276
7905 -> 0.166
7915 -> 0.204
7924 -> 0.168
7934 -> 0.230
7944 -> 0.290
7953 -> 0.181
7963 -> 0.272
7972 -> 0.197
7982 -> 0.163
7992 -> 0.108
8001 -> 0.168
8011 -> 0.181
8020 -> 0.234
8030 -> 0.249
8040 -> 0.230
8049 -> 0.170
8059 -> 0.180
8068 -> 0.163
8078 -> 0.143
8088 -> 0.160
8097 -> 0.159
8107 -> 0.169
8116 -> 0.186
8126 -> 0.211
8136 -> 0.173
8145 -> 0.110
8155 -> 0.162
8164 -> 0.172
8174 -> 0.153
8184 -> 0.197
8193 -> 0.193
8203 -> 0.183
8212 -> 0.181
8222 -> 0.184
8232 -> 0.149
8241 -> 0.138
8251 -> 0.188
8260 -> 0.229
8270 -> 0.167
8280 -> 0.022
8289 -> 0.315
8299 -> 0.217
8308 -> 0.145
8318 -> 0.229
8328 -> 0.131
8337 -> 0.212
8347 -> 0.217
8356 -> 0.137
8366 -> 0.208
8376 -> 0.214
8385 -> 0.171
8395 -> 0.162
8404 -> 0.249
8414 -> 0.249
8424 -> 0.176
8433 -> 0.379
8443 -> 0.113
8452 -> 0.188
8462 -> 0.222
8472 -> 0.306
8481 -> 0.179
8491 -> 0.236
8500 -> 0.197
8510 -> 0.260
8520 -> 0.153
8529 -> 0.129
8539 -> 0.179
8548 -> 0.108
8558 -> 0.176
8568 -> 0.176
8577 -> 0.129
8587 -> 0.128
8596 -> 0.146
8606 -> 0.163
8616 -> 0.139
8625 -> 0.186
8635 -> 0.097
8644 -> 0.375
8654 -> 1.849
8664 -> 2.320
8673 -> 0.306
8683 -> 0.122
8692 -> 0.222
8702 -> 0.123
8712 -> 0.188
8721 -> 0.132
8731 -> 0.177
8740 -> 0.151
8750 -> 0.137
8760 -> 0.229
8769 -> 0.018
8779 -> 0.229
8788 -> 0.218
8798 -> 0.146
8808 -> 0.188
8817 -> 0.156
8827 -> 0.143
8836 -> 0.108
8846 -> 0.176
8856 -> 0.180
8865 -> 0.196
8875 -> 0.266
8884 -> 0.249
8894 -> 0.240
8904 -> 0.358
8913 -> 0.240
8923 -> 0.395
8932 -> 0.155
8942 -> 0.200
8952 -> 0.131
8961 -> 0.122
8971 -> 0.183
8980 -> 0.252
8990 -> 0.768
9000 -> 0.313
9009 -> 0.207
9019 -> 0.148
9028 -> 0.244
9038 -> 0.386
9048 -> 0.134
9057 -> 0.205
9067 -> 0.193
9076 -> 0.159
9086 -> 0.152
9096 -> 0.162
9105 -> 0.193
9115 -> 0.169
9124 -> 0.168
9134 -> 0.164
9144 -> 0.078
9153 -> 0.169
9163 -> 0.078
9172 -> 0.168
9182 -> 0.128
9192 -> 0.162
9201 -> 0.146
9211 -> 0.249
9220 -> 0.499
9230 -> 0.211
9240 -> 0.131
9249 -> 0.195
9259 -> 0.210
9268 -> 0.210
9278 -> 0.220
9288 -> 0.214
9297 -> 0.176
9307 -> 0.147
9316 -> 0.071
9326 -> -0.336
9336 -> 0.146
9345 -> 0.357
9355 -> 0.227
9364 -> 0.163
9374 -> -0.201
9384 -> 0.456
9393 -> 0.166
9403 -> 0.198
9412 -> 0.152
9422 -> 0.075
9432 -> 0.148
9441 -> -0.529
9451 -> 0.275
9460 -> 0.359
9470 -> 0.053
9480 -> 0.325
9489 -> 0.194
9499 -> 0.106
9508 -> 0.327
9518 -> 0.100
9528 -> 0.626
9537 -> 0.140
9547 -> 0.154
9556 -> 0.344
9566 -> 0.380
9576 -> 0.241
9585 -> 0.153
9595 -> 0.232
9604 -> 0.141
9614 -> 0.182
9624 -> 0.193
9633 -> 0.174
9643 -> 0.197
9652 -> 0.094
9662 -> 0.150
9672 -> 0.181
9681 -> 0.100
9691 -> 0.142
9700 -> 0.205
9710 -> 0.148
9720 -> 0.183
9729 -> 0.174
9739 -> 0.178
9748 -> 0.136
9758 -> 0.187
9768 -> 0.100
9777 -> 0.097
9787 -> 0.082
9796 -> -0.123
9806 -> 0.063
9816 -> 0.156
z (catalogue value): 1.32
